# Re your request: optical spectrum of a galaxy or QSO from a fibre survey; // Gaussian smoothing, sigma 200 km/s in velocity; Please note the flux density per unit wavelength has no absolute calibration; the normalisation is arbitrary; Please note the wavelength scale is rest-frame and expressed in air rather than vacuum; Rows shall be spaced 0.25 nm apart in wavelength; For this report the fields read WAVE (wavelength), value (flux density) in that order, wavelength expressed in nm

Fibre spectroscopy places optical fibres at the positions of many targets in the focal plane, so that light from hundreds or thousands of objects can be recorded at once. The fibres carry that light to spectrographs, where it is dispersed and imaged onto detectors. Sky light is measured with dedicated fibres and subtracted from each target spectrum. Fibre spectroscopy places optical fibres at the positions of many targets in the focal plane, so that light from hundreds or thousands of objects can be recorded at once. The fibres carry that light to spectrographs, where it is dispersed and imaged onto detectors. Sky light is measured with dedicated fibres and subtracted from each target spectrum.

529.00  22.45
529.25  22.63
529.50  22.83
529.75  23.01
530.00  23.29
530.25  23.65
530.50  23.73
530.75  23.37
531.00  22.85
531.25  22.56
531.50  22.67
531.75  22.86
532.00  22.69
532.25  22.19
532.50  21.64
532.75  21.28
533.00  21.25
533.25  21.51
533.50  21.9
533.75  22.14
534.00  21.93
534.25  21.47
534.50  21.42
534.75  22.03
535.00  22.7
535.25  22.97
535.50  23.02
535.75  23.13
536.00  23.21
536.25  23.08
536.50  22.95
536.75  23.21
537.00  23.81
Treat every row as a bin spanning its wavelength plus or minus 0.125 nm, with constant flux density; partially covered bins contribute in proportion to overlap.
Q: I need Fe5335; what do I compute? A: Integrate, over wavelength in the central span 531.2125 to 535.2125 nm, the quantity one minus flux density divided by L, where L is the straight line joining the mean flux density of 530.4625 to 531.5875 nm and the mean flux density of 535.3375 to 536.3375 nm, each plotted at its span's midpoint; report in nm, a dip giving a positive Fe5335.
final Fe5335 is 0.18 nm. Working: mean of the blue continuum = 23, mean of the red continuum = 23.1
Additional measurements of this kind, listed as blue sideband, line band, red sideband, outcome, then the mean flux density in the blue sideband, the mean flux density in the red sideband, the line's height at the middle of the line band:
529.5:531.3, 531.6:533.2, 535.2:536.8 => 0.08 nm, 23.2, 23.1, 23.2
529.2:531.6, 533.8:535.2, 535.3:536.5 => 0.07 nm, 23.1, 23.1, 23.1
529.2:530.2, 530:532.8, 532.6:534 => -0.05 nm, 23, 21.6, 22.4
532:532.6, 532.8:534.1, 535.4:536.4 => 0.04 nm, 22.1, 23.1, 22.4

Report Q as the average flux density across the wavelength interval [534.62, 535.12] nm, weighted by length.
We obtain 22.4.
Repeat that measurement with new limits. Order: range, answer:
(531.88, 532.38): 22.4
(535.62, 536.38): 23.1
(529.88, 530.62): 23.6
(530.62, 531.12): 23.1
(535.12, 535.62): 23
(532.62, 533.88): 21.6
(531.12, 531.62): 22.6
